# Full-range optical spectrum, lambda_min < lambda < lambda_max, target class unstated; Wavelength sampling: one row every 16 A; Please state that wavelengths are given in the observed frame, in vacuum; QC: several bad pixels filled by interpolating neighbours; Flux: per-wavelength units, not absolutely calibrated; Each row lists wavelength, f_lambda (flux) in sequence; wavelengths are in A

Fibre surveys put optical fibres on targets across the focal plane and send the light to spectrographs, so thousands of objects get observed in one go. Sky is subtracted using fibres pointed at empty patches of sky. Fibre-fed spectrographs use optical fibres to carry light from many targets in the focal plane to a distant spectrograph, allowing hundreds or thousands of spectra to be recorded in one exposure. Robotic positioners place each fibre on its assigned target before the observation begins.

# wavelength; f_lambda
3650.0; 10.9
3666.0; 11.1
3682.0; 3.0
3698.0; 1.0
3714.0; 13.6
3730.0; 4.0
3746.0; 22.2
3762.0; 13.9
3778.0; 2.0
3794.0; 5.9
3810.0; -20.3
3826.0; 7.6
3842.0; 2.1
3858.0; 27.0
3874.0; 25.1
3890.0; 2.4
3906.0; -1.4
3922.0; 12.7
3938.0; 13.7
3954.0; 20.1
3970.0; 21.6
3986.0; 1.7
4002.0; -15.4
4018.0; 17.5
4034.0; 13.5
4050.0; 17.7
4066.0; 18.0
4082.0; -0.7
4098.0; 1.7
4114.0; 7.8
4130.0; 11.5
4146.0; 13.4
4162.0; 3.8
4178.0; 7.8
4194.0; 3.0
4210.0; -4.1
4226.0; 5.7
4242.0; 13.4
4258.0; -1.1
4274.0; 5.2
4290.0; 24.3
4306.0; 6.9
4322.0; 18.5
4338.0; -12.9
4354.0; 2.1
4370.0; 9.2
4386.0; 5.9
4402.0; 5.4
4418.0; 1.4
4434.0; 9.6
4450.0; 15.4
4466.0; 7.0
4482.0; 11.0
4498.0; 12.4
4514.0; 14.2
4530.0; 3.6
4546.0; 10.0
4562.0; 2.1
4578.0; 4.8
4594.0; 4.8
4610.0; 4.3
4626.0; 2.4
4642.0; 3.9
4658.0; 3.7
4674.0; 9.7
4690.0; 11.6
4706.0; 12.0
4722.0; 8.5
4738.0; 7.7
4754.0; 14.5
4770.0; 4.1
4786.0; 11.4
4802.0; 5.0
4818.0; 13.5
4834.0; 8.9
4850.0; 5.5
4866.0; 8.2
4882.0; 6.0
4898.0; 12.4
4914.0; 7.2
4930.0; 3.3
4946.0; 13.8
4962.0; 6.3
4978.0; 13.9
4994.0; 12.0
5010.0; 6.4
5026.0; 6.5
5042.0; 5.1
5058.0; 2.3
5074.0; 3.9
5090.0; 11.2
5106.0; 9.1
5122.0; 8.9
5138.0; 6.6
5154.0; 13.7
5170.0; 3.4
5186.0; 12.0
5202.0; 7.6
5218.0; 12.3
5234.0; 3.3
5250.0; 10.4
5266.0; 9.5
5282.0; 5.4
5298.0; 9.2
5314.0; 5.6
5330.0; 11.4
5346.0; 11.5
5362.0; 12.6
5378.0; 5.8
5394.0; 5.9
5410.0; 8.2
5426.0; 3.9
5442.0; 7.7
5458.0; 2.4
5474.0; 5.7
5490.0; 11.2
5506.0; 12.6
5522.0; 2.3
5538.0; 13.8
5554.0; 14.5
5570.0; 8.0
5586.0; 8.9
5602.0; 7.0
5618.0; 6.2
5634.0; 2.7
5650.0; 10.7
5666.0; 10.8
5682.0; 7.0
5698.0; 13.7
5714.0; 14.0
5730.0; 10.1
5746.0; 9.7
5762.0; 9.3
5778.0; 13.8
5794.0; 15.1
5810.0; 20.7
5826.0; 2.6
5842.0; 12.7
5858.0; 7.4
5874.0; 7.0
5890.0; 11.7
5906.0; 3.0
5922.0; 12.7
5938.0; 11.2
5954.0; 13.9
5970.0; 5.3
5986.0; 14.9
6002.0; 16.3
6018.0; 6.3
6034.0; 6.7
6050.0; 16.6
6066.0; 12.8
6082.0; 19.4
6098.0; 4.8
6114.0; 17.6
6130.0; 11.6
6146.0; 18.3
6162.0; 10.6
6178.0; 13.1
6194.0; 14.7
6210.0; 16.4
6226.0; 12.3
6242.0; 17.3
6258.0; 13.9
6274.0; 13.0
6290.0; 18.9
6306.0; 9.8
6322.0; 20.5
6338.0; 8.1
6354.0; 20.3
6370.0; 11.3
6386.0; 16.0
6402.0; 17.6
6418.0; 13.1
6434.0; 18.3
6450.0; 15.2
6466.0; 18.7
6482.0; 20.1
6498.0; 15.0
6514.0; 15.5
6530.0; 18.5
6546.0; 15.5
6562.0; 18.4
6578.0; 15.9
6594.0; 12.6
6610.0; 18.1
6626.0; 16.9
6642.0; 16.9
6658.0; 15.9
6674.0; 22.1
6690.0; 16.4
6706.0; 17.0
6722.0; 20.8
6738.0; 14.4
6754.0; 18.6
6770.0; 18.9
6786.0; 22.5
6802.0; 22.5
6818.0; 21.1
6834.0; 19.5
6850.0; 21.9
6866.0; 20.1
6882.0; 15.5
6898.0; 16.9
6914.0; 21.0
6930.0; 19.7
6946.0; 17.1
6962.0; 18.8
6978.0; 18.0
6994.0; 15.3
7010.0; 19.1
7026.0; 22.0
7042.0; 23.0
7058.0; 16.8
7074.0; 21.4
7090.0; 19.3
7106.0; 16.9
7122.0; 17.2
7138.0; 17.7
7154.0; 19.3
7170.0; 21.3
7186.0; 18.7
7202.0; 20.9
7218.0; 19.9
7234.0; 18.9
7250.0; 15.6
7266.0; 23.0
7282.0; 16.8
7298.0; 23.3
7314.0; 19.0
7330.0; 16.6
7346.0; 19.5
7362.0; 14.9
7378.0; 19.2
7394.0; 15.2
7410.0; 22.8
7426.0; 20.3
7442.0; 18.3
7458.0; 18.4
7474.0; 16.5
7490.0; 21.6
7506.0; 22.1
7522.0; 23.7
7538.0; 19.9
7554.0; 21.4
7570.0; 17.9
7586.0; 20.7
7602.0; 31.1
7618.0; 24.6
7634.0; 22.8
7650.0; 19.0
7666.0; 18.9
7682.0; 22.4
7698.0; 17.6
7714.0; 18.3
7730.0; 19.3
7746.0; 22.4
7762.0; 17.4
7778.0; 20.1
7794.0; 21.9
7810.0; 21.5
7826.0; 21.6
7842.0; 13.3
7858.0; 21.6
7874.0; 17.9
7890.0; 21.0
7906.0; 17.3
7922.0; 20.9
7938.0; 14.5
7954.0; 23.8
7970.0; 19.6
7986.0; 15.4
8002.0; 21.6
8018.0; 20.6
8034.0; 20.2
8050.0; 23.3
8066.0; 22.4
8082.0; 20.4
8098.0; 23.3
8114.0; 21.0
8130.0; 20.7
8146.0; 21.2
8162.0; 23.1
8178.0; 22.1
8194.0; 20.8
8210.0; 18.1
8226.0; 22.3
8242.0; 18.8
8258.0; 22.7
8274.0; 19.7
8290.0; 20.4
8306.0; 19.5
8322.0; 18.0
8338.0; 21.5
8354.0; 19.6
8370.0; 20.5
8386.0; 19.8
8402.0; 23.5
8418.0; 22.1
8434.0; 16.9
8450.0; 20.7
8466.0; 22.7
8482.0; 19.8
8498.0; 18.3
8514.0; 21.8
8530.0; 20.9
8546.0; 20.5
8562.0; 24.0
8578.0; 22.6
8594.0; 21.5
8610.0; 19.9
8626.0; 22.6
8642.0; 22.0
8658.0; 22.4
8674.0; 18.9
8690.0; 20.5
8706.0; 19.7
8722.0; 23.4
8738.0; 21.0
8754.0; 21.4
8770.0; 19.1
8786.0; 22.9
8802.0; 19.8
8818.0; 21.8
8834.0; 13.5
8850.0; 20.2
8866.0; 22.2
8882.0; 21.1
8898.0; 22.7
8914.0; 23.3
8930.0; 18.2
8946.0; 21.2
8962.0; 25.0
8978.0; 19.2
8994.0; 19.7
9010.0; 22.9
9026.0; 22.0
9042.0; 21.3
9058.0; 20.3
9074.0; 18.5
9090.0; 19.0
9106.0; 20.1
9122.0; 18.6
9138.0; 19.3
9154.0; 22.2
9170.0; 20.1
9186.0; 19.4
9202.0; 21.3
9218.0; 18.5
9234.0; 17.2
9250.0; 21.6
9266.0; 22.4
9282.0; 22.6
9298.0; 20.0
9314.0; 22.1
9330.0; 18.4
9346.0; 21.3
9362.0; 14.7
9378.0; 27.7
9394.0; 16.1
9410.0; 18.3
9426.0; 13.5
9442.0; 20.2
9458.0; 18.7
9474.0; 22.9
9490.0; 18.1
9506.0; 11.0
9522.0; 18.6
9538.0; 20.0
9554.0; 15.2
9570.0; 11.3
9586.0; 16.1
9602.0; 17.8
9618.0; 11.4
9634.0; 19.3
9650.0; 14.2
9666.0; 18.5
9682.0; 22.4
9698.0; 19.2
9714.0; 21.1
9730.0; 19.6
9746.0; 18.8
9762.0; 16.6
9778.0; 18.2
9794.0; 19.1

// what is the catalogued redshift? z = 0.52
